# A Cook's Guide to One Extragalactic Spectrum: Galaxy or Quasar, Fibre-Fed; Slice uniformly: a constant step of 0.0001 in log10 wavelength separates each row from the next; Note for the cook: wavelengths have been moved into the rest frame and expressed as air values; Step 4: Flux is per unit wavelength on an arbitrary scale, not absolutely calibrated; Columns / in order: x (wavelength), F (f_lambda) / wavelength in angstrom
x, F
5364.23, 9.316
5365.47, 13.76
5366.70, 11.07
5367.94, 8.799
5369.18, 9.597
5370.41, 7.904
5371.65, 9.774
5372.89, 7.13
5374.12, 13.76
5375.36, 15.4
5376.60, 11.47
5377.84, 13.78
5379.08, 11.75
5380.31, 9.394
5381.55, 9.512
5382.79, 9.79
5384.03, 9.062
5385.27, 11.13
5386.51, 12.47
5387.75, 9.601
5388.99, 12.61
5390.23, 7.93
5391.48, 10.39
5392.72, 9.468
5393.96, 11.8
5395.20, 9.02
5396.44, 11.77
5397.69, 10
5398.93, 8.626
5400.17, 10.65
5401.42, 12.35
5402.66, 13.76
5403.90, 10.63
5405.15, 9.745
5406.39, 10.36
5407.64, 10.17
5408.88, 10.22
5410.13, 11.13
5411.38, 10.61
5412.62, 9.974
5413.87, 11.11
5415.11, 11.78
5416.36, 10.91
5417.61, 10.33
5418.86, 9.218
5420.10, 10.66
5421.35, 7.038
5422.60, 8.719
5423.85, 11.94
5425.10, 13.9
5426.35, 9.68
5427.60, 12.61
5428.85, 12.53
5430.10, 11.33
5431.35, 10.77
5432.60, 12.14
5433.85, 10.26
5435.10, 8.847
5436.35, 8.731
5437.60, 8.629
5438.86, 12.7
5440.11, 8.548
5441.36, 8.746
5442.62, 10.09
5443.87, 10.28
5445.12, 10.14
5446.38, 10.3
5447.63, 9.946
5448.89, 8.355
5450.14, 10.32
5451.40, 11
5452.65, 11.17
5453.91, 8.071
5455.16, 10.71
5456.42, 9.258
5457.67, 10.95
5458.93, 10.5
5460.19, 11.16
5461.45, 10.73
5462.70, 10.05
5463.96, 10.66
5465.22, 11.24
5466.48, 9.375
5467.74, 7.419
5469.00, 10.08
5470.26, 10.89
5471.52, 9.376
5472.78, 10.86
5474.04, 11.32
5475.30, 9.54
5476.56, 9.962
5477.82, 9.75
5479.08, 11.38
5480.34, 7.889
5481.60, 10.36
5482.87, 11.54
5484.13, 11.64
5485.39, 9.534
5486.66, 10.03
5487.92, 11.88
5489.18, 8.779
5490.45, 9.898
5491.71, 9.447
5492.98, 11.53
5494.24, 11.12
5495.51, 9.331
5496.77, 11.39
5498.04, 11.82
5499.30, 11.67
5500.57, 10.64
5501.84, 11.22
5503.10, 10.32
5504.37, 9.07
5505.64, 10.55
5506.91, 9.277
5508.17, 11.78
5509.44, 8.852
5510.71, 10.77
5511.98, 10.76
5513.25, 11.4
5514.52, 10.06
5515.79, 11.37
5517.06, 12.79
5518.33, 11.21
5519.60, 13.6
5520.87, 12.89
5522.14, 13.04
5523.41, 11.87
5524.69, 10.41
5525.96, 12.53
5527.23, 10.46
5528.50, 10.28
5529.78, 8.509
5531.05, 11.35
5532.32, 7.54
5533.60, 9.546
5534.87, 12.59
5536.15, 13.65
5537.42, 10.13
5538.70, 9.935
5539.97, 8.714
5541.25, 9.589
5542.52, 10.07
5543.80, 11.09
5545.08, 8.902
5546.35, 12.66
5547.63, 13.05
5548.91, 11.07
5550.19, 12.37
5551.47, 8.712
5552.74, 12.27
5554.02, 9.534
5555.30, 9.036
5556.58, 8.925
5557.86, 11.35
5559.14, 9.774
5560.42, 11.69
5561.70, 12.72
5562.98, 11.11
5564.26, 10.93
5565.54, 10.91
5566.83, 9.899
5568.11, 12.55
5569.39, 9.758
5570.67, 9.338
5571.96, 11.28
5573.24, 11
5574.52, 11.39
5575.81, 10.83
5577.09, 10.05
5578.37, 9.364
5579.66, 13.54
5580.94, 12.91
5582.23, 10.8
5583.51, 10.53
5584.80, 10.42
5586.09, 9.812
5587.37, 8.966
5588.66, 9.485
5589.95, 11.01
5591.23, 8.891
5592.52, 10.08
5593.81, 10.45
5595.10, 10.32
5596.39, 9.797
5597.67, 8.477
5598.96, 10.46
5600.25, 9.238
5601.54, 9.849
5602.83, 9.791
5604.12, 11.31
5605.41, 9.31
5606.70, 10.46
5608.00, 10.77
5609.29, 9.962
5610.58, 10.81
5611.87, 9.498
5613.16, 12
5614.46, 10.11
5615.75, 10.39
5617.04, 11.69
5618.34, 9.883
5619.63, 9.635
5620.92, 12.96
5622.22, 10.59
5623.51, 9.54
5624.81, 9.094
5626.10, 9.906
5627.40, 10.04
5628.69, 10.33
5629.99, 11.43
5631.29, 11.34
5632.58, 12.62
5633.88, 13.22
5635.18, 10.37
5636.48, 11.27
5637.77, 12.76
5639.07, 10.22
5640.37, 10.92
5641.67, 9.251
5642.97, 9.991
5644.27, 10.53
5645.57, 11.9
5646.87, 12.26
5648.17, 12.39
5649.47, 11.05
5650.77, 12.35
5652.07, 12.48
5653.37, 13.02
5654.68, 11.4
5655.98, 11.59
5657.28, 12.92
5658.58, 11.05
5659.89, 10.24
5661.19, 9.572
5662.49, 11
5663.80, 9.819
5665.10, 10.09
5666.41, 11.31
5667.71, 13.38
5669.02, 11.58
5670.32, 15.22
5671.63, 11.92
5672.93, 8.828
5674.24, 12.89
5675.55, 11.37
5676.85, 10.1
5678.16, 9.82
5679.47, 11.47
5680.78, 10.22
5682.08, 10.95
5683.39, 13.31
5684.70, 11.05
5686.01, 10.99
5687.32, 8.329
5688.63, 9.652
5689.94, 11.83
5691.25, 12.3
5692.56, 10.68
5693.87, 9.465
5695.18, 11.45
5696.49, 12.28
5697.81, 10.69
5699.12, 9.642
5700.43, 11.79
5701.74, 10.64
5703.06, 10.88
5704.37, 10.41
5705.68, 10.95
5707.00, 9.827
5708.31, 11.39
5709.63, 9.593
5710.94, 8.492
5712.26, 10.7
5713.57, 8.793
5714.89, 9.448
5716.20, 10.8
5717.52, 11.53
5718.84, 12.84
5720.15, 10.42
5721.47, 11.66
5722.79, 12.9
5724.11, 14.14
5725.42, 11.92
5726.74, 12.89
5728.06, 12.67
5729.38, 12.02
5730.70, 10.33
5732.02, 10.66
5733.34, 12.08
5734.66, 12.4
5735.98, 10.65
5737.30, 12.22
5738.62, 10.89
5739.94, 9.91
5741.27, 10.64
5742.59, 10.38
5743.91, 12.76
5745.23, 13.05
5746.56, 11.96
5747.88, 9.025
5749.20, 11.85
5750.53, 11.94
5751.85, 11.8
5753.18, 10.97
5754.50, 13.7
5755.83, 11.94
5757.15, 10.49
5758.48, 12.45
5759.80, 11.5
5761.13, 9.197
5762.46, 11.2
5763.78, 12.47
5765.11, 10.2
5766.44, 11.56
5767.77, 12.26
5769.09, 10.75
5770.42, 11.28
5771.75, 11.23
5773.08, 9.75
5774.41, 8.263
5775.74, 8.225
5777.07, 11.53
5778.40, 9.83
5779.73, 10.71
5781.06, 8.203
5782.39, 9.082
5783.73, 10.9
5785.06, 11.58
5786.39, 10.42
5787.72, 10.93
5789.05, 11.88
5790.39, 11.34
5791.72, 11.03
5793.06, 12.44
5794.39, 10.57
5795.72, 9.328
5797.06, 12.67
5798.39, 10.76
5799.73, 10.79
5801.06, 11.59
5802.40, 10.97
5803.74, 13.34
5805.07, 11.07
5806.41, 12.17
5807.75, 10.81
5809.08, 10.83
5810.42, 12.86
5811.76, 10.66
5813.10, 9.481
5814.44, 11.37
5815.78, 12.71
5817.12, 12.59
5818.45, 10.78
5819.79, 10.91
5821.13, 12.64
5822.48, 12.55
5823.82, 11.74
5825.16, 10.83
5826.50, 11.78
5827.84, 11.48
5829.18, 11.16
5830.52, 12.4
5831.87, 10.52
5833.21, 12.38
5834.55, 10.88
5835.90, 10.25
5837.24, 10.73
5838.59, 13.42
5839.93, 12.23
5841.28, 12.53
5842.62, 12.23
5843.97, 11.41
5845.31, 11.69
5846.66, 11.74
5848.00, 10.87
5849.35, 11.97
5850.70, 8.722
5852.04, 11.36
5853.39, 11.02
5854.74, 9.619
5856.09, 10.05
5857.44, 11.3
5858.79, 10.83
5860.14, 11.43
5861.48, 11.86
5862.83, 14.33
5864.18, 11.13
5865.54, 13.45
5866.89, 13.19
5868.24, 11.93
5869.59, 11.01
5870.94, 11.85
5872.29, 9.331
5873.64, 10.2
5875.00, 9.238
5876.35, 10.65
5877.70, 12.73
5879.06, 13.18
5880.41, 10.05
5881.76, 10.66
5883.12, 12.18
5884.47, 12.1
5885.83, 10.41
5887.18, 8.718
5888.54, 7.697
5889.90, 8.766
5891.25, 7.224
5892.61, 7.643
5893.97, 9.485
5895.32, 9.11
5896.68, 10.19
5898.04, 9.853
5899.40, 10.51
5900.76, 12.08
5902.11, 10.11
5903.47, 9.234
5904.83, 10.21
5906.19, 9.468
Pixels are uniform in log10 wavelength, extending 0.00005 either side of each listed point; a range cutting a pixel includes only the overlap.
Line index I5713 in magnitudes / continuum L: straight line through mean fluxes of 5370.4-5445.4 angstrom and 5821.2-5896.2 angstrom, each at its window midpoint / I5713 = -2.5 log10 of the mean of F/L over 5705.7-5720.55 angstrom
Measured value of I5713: 0.05 mag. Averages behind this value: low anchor 10.6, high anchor 11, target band 10.4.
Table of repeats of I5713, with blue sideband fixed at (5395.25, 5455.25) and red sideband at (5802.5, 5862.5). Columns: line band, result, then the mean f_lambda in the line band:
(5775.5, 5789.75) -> 0.10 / 10.4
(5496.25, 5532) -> -0.04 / 11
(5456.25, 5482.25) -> 0.04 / 10.1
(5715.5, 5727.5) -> -0.09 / 12.1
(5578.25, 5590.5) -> 0.01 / 10.7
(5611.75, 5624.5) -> 0.03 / 10.6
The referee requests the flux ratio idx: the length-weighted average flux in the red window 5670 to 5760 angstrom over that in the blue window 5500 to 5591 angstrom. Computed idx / 1.04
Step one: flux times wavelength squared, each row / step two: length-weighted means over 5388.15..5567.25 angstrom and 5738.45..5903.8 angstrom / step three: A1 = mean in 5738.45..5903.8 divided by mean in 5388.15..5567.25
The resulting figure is 1.18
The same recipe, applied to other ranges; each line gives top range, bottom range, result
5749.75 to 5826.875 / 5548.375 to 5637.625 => 1.13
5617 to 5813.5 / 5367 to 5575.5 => 1.15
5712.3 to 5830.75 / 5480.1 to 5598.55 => 1.15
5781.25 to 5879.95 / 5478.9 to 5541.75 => 1.19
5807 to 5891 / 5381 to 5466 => 1.26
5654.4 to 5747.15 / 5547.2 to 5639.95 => 1.09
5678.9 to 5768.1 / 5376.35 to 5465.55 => 1.19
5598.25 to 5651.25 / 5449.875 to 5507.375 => 1.10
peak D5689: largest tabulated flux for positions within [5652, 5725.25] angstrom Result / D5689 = 15.22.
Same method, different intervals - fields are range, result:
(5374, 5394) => 15.4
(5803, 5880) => 14.33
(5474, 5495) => 11.88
